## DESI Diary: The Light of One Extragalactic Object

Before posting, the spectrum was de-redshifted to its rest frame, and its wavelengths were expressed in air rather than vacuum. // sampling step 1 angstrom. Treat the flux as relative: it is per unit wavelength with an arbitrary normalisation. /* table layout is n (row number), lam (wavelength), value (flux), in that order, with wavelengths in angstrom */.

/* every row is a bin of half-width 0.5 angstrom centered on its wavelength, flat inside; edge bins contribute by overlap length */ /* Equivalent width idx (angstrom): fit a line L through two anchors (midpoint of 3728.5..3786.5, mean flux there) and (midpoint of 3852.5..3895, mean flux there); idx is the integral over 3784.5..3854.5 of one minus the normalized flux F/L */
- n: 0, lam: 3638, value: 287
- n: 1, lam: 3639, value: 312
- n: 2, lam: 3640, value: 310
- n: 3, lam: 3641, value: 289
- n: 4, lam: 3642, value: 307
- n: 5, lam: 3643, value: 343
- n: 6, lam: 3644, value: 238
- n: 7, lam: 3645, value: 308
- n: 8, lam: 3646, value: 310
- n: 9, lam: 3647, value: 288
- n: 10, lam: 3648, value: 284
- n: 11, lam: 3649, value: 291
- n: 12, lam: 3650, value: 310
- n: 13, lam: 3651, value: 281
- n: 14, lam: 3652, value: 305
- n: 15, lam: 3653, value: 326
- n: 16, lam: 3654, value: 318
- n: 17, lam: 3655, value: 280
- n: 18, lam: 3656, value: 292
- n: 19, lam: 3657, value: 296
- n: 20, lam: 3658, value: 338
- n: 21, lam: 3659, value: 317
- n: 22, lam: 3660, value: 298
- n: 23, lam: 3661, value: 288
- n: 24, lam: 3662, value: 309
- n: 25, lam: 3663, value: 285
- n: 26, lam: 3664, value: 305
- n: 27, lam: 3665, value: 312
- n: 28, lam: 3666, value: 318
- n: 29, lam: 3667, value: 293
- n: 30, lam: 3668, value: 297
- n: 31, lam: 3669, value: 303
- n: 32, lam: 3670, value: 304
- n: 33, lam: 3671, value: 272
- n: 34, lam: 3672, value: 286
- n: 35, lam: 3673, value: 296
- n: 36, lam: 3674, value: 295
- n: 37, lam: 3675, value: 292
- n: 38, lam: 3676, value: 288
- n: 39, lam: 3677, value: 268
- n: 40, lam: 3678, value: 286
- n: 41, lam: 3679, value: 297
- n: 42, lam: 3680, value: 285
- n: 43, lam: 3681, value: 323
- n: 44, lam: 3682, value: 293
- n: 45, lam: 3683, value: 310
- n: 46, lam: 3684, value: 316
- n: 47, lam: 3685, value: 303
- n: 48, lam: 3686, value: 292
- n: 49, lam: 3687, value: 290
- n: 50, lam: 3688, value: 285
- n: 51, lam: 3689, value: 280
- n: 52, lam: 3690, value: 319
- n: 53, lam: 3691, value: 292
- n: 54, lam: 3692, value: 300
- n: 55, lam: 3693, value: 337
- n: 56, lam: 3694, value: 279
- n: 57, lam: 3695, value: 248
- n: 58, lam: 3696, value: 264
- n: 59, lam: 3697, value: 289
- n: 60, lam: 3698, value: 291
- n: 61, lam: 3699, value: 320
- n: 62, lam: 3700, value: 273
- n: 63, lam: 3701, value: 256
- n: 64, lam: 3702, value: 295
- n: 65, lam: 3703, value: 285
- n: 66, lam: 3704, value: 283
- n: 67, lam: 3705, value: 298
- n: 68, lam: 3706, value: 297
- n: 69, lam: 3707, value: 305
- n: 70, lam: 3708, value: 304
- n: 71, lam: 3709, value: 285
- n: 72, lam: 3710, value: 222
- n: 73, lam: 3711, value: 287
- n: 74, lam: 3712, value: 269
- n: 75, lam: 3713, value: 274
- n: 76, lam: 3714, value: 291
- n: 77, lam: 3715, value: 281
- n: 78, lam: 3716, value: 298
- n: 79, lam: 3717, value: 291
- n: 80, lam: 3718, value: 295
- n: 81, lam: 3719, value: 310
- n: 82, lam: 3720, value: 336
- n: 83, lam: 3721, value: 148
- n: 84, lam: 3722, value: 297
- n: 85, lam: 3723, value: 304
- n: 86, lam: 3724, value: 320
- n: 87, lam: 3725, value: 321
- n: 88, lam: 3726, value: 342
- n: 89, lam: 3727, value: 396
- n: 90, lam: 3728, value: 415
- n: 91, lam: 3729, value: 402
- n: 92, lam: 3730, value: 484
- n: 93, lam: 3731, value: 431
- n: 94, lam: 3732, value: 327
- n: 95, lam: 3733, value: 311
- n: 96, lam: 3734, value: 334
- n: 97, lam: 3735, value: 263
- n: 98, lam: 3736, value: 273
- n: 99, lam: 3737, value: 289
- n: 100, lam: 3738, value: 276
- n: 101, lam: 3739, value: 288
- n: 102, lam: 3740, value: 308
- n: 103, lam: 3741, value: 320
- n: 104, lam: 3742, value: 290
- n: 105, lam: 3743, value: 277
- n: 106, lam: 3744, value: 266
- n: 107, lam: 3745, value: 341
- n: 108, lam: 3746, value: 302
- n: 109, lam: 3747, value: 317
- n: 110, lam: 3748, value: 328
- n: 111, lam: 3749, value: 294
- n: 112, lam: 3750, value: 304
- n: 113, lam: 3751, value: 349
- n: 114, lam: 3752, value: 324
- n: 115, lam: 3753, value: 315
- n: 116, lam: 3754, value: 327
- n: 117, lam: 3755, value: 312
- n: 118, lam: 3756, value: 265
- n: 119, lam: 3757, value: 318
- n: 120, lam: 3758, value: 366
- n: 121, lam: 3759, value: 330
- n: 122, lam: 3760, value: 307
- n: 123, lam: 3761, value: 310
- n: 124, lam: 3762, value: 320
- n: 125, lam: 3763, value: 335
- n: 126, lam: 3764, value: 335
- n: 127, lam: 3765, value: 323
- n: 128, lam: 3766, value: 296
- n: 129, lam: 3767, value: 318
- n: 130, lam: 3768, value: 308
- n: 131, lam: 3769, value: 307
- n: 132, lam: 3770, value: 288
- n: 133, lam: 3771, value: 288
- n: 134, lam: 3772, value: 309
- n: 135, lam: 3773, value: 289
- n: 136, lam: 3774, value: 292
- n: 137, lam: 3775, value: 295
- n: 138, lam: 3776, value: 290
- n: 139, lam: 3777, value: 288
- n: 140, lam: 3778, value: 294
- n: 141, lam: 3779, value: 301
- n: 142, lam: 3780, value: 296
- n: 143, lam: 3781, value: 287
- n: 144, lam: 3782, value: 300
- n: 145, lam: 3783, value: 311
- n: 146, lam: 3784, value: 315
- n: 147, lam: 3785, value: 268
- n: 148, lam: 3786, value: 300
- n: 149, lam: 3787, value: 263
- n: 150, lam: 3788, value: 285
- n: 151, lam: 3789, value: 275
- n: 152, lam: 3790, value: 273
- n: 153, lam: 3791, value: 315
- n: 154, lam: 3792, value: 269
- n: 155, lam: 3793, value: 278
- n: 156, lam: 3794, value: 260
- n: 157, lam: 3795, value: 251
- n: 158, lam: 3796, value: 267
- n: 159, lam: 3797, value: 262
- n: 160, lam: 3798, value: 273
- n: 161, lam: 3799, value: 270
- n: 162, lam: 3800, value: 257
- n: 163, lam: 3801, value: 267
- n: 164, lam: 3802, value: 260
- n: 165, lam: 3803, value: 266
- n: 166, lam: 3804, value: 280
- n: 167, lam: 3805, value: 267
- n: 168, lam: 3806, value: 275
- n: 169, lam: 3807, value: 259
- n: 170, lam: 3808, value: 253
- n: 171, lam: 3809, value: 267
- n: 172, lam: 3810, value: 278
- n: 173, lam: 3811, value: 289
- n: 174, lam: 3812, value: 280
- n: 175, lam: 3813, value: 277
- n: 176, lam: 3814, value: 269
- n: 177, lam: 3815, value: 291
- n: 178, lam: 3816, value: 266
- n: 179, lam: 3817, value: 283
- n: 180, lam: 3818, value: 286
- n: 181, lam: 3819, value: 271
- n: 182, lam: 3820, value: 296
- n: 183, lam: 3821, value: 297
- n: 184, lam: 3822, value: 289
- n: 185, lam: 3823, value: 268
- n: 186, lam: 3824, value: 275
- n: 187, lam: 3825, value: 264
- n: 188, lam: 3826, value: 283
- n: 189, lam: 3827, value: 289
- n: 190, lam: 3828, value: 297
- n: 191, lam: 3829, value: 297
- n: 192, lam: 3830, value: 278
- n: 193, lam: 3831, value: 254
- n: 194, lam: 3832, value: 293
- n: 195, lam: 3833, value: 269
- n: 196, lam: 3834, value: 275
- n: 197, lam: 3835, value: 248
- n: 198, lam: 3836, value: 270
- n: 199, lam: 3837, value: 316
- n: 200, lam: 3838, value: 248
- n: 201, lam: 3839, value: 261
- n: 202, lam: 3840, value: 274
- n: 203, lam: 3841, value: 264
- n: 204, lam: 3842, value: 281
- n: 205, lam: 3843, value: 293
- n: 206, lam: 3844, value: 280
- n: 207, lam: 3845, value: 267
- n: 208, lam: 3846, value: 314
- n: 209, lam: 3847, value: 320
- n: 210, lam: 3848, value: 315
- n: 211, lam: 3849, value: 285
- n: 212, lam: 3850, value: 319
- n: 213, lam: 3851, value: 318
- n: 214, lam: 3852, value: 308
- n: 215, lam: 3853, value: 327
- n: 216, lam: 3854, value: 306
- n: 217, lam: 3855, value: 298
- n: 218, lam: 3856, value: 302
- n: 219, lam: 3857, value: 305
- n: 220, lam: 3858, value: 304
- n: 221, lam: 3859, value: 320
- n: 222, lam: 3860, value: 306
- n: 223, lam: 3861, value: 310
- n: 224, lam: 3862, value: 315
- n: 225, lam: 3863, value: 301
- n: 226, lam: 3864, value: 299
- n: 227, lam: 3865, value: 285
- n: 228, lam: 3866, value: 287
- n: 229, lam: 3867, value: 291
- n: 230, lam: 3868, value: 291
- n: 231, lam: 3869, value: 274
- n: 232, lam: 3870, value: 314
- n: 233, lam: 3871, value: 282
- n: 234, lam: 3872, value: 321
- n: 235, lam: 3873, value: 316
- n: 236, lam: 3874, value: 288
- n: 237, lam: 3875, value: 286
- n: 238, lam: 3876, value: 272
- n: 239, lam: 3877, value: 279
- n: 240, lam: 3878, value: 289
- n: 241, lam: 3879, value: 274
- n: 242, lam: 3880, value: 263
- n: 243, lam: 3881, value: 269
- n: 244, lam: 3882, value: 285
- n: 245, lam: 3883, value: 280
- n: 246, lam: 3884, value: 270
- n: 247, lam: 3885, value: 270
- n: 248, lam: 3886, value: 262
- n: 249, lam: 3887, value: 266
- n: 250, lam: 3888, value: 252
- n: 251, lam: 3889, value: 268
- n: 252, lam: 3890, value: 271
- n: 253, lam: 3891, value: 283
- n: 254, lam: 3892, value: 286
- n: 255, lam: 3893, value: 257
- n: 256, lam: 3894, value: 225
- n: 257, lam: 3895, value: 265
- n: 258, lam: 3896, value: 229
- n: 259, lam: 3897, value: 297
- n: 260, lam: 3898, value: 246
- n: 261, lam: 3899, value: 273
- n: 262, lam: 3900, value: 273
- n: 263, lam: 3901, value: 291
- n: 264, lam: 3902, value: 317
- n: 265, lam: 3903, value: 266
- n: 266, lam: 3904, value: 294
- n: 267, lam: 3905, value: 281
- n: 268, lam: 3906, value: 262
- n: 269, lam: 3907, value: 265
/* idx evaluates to 4.3 angstrom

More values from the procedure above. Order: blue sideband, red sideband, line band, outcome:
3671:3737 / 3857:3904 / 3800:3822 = 1.1 angstrom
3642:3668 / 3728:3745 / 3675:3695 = 0.9 angstrom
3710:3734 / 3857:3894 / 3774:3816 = 3.5 angstrom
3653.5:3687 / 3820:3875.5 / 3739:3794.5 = -1.4 angstrom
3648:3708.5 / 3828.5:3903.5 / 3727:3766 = -4.3 angstrom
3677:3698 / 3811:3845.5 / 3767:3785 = -0.9 angstrom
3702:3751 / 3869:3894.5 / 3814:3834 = 0.5 angstrom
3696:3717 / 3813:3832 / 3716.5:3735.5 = -3.3 angstrom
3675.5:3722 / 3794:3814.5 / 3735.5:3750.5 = -1.0 angstrom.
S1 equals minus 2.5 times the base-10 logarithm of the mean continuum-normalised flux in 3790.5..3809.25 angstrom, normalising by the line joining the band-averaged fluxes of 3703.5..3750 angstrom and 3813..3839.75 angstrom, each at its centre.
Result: 0.07 mag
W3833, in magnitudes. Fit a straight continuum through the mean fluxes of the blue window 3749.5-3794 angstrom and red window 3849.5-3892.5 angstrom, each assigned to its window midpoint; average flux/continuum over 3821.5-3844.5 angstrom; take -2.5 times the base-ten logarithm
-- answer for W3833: 0.071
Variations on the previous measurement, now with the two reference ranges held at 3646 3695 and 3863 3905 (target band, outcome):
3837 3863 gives -0.06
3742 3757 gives -0.06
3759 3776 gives -0.07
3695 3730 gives -0.02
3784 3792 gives 0.01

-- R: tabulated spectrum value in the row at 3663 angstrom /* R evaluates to 285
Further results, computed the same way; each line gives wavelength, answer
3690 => 319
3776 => 290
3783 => 311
